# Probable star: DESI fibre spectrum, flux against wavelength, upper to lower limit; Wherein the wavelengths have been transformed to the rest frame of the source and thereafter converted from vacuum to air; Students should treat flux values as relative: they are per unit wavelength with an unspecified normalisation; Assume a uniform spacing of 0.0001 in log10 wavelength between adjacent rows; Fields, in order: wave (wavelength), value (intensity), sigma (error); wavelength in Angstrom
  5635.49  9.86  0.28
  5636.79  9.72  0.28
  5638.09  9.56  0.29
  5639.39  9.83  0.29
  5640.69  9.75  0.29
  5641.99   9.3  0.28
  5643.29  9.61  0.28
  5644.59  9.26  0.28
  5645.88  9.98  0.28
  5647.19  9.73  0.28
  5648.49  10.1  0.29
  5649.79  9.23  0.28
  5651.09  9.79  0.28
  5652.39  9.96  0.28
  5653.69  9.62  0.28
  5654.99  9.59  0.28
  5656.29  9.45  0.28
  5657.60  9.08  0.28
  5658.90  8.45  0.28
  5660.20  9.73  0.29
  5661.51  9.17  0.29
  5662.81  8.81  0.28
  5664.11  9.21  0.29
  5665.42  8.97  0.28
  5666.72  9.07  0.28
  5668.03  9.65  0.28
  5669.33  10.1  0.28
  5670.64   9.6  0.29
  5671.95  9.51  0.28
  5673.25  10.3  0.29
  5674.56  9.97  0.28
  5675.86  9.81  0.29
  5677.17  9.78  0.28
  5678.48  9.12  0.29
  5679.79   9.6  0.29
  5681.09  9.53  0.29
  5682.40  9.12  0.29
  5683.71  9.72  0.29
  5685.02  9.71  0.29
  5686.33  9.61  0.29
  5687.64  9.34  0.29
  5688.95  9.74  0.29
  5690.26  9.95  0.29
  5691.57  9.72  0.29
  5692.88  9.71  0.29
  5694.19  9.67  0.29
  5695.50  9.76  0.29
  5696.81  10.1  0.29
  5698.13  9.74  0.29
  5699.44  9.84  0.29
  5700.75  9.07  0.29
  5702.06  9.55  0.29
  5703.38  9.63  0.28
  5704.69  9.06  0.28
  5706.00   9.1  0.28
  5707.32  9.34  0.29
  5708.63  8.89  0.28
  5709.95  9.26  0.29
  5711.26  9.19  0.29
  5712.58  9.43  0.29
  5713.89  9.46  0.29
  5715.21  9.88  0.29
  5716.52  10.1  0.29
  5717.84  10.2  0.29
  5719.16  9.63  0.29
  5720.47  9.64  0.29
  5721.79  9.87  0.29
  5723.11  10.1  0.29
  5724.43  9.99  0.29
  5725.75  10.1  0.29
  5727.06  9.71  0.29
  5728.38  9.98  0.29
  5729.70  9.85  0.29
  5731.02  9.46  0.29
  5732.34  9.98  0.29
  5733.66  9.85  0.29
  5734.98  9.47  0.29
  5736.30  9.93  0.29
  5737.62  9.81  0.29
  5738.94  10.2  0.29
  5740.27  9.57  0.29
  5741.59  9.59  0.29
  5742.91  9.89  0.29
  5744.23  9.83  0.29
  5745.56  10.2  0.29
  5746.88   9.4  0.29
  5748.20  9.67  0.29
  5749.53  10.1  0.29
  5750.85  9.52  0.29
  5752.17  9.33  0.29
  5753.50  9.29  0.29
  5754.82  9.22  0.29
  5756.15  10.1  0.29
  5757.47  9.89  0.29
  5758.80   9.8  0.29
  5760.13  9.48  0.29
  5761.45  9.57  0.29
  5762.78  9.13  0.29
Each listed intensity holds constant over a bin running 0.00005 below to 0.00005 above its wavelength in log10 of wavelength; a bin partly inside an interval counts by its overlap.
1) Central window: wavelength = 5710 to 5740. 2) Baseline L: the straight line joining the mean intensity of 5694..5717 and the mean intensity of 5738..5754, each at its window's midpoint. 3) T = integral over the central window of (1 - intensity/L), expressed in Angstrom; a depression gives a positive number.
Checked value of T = -0.6 Angstrom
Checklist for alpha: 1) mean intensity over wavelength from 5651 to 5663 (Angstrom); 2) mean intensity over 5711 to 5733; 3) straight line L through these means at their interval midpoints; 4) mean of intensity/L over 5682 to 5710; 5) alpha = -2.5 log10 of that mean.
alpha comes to 0.01 mag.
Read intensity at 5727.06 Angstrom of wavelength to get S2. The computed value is 9.71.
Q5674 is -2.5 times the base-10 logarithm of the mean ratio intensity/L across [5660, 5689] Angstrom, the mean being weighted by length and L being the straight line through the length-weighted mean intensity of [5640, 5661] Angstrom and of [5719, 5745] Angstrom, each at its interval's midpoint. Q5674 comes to 0.01 mag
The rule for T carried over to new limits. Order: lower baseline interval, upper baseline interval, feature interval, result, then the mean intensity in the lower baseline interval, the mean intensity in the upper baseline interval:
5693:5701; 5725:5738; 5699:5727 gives 0.53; 9.73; 9.82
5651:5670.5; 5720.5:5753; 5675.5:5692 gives -0.15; 9.37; 9.8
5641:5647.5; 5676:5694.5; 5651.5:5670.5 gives 0.44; 9.57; 9.6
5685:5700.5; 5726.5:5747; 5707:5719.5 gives 0.28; 9.72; 9.8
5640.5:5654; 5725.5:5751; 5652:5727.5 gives 1.28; 9.67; 9.81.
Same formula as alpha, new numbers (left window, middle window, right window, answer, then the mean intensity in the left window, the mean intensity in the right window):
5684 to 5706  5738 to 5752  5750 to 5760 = -0.020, 9.62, 9.6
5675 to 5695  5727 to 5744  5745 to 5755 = -0.020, 9.62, 9.61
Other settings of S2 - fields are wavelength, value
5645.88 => 9.98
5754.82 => 9.22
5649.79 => 9.23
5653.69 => 9.62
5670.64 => 9.6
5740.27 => 9.57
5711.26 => 9.19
